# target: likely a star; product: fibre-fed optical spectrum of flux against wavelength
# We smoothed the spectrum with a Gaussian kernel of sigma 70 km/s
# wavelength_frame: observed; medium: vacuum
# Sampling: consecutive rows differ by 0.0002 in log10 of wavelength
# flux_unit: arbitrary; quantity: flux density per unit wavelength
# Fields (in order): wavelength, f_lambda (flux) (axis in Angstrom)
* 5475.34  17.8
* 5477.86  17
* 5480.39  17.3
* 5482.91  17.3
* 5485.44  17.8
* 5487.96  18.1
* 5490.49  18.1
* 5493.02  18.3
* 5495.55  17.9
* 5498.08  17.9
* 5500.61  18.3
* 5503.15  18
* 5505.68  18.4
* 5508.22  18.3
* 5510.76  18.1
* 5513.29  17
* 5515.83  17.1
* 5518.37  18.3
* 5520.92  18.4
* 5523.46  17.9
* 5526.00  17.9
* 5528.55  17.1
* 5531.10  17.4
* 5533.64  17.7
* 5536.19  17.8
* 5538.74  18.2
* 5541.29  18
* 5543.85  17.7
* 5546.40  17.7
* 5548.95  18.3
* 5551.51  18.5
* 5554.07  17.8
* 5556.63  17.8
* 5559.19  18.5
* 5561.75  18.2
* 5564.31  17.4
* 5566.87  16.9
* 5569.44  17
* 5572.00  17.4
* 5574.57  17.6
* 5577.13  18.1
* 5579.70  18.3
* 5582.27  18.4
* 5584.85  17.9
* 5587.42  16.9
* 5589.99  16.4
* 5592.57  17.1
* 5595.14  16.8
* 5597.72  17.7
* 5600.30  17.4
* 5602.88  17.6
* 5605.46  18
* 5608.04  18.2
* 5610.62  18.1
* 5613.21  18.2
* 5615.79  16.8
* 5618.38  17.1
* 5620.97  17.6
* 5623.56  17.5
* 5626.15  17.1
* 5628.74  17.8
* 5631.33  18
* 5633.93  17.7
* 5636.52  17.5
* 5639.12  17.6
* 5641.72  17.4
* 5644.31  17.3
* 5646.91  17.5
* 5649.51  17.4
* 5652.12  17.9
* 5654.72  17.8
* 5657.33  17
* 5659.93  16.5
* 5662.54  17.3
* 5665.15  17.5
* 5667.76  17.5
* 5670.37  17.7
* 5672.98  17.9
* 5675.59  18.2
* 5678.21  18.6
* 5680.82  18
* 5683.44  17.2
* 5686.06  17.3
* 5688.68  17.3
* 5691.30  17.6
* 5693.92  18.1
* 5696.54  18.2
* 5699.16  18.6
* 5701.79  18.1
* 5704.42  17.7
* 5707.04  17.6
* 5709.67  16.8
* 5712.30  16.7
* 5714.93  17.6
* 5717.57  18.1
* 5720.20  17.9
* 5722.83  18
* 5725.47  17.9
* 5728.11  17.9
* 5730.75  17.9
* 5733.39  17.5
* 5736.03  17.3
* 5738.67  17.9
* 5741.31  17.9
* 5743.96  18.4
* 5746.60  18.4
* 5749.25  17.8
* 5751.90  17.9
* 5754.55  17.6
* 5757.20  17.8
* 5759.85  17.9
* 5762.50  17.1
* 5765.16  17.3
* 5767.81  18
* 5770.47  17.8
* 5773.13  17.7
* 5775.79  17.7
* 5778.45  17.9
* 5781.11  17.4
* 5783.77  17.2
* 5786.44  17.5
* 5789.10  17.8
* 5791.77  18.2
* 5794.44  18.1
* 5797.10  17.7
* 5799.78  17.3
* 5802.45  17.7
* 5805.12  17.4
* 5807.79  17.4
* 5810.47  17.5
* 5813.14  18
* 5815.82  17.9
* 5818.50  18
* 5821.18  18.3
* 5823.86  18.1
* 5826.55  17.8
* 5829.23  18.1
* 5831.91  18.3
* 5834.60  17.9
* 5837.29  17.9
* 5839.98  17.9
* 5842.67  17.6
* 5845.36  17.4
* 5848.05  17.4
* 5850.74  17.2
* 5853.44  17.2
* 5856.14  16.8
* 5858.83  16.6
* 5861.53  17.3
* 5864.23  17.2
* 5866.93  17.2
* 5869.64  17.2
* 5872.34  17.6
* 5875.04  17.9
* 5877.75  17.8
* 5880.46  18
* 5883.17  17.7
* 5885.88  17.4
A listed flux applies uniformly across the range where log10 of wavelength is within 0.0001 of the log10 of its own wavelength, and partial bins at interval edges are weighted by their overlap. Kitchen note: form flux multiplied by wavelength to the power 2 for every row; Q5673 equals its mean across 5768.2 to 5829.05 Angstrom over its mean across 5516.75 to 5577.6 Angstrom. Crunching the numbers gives 1.09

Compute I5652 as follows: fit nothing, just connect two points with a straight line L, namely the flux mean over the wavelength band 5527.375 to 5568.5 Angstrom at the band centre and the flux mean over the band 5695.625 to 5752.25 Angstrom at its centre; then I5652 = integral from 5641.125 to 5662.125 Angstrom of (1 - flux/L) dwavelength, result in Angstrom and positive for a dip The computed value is 0.6 Angstrom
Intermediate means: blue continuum 17.8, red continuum 17.8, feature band 17.3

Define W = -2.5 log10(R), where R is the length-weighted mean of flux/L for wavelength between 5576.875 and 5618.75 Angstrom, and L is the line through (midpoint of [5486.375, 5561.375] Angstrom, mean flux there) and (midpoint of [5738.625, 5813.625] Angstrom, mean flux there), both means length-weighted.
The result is 0.018 mag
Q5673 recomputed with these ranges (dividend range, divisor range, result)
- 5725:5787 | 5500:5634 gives 1.07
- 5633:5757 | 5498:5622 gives 1.05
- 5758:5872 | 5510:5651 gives 1.08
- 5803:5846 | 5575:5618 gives 1.10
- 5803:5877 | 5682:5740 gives 1.04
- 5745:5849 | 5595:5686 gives 1.07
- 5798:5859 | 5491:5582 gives 1.10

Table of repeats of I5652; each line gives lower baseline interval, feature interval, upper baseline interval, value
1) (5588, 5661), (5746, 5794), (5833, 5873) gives -0.9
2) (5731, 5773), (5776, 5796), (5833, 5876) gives -0.1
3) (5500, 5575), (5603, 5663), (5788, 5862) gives 0.8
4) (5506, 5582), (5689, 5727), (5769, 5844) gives 0.1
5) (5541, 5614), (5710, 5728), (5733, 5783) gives 0.1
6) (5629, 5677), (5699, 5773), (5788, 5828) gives -0.3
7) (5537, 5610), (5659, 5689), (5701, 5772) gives 0.2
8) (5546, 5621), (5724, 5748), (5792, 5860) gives -0.3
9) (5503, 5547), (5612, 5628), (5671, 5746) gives 0.4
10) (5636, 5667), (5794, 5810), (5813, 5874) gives 0.0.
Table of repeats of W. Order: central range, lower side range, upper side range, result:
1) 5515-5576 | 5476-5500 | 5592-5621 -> -0.007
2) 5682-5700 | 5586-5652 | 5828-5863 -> -0.016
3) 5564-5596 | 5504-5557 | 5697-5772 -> 0.027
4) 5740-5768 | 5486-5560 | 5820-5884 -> -0.007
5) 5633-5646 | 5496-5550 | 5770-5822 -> 0.019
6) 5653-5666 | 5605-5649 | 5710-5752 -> 0.027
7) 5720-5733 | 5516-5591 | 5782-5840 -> -0.005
